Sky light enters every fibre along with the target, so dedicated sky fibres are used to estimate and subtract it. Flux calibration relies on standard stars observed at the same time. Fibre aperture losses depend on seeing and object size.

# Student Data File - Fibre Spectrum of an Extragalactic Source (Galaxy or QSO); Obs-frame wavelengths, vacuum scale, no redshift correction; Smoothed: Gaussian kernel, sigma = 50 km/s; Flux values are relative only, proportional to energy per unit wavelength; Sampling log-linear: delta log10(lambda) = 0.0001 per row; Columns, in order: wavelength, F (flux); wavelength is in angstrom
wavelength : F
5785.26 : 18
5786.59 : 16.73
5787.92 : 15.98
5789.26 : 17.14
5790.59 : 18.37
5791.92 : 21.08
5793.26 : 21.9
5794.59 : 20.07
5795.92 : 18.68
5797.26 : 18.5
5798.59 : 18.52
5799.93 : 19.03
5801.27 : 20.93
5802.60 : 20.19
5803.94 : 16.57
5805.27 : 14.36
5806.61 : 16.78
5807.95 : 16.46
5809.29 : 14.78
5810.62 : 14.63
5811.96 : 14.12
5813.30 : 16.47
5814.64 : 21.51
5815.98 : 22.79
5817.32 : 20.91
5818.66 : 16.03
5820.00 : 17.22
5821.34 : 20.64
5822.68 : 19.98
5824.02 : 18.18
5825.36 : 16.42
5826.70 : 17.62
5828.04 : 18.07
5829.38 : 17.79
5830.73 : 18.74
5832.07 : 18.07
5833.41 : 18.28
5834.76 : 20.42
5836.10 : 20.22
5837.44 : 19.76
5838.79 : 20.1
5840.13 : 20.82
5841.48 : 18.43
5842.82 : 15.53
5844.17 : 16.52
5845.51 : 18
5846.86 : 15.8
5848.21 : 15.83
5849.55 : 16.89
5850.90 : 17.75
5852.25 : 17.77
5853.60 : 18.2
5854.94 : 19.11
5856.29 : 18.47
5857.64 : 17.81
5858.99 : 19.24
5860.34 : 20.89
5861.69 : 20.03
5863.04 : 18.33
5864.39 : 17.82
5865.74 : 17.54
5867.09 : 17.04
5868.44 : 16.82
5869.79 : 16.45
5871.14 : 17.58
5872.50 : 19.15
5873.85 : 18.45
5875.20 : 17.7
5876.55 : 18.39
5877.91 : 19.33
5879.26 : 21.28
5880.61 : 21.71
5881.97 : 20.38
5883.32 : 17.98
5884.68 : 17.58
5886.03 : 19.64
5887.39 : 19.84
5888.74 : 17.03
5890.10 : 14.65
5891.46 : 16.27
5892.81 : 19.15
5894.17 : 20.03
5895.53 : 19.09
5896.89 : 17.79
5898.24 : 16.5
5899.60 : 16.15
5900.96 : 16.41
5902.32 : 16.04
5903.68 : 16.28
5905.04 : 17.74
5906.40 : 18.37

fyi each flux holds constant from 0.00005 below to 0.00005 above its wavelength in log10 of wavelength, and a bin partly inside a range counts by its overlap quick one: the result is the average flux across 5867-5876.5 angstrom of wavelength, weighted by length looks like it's 17.7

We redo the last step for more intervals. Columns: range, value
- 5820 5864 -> 18.4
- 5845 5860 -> 17.8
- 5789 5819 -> 18.3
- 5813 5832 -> 18.8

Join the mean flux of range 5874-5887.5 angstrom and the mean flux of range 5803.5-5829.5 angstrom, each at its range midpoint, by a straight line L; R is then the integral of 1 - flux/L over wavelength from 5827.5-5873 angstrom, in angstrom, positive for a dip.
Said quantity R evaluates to 0.7 angstrom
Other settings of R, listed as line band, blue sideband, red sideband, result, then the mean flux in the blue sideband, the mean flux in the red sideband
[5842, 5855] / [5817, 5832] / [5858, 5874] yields 0.9 angstrom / 18.3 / 18.3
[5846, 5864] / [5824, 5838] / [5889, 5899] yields 0.0 angstrom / 18.5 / 17.6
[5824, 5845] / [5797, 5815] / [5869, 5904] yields -1.1 angstrom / 17.2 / 18.1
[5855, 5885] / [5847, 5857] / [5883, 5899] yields -1.5 angstrom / 17.6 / 18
